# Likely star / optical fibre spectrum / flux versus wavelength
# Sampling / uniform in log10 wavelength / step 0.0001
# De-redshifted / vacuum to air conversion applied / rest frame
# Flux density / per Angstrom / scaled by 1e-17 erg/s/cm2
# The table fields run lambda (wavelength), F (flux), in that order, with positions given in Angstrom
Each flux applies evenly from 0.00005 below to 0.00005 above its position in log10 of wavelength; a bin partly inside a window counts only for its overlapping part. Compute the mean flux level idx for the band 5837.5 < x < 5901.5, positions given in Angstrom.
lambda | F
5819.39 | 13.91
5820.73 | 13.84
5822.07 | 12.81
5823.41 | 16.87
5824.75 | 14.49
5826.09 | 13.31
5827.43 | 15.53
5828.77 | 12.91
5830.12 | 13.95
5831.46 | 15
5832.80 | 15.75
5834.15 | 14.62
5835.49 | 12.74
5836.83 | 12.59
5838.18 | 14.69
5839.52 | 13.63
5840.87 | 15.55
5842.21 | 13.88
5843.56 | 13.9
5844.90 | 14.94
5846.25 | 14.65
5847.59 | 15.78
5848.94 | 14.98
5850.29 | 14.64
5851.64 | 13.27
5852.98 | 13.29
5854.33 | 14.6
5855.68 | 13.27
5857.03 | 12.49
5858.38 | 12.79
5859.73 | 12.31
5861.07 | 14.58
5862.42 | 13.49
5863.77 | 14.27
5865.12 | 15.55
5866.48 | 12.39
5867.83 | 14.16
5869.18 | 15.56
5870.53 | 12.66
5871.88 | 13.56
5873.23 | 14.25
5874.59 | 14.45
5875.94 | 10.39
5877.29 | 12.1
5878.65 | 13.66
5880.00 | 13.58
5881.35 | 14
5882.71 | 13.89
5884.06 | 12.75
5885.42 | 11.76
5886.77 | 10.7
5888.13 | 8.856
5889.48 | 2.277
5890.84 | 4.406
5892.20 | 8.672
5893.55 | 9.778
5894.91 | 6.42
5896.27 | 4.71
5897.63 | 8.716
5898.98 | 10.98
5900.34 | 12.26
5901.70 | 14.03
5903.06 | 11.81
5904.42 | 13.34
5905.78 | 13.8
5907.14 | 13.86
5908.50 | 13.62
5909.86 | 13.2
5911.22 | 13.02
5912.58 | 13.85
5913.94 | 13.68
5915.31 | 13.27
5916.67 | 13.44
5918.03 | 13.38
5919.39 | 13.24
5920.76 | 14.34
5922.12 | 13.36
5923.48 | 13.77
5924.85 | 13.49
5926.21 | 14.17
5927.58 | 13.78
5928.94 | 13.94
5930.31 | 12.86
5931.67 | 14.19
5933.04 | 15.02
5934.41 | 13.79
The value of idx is 12.4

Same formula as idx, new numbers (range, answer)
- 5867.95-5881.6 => 13.4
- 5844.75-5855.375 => 14.4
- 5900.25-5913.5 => 13.3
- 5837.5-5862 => 14.1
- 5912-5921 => 13.6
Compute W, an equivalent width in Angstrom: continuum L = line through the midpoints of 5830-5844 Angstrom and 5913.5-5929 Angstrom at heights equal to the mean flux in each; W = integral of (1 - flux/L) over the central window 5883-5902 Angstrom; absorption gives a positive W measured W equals 6.6 Angstrom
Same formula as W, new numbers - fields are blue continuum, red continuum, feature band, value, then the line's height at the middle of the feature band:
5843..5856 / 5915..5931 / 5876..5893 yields 4.2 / 14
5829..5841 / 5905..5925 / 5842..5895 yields 4.9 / 13.9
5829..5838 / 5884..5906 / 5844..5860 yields -1.6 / 12.7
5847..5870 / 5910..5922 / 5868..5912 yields 7.1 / 13.7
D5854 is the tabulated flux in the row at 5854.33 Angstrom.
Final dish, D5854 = 14.6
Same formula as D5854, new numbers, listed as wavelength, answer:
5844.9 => 14.94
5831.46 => 15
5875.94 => 10.39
